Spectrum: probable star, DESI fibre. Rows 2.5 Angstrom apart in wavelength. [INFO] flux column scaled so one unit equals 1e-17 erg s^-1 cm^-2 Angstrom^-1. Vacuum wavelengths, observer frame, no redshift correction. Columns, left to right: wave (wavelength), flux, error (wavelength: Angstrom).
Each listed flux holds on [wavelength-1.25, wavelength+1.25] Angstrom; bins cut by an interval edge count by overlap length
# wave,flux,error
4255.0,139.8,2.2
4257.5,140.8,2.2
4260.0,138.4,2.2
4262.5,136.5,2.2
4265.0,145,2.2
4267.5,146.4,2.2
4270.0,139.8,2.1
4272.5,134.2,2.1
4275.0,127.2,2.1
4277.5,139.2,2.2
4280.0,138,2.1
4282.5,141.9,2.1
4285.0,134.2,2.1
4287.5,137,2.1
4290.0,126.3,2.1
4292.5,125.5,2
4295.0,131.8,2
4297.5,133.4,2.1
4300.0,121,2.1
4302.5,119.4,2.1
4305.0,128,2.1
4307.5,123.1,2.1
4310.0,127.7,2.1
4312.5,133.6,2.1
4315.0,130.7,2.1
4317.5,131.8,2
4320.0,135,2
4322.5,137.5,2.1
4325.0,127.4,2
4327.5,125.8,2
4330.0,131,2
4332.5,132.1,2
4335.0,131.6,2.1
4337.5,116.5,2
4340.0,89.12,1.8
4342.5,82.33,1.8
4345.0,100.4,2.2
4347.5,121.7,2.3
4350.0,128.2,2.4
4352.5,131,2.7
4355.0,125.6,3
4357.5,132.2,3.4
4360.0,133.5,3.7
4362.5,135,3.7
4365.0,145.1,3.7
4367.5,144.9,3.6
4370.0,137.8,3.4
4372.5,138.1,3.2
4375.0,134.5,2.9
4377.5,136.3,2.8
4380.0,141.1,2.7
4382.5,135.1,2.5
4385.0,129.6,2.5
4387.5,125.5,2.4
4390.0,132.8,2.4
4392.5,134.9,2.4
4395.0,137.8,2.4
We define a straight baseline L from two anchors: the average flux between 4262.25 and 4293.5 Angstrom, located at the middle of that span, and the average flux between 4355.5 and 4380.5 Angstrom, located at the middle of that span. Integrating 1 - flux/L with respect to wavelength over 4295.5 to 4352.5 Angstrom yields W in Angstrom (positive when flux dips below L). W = 5.63 Angstrom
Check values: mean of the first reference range 136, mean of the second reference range 137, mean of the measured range 123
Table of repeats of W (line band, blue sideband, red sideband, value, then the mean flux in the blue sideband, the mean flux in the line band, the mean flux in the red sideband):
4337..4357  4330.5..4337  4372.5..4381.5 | 3.01 Angstrom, 130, 112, 137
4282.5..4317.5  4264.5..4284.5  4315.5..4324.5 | 1.73 Angstrom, 139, 129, 134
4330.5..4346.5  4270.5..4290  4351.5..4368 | 2.98 Angstrom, 135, 110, 135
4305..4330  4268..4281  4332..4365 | -0.60 Angstrom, 136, 130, 121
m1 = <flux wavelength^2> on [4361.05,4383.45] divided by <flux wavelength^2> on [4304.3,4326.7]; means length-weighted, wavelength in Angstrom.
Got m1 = 1.09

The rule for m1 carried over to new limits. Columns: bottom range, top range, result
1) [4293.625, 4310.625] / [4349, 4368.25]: 1.09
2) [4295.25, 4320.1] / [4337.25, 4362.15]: 0.93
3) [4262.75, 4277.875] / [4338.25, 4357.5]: 0.84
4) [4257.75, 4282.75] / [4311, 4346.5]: 0.90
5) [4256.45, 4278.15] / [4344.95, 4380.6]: 1.01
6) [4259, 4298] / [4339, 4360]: 0.88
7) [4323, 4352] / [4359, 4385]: 1.19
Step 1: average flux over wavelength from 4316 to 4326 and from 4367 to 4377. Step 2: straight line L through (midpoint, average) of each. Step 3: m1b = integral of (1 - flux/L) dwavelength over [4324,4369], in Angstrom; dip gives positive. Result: 3.8 Angstrom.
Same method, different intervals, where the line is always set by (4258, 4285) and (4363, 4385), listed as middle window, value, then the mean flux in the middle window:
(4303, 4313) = 0.8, 127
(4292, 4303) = 0.9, 127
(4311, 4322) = 0.4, 133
